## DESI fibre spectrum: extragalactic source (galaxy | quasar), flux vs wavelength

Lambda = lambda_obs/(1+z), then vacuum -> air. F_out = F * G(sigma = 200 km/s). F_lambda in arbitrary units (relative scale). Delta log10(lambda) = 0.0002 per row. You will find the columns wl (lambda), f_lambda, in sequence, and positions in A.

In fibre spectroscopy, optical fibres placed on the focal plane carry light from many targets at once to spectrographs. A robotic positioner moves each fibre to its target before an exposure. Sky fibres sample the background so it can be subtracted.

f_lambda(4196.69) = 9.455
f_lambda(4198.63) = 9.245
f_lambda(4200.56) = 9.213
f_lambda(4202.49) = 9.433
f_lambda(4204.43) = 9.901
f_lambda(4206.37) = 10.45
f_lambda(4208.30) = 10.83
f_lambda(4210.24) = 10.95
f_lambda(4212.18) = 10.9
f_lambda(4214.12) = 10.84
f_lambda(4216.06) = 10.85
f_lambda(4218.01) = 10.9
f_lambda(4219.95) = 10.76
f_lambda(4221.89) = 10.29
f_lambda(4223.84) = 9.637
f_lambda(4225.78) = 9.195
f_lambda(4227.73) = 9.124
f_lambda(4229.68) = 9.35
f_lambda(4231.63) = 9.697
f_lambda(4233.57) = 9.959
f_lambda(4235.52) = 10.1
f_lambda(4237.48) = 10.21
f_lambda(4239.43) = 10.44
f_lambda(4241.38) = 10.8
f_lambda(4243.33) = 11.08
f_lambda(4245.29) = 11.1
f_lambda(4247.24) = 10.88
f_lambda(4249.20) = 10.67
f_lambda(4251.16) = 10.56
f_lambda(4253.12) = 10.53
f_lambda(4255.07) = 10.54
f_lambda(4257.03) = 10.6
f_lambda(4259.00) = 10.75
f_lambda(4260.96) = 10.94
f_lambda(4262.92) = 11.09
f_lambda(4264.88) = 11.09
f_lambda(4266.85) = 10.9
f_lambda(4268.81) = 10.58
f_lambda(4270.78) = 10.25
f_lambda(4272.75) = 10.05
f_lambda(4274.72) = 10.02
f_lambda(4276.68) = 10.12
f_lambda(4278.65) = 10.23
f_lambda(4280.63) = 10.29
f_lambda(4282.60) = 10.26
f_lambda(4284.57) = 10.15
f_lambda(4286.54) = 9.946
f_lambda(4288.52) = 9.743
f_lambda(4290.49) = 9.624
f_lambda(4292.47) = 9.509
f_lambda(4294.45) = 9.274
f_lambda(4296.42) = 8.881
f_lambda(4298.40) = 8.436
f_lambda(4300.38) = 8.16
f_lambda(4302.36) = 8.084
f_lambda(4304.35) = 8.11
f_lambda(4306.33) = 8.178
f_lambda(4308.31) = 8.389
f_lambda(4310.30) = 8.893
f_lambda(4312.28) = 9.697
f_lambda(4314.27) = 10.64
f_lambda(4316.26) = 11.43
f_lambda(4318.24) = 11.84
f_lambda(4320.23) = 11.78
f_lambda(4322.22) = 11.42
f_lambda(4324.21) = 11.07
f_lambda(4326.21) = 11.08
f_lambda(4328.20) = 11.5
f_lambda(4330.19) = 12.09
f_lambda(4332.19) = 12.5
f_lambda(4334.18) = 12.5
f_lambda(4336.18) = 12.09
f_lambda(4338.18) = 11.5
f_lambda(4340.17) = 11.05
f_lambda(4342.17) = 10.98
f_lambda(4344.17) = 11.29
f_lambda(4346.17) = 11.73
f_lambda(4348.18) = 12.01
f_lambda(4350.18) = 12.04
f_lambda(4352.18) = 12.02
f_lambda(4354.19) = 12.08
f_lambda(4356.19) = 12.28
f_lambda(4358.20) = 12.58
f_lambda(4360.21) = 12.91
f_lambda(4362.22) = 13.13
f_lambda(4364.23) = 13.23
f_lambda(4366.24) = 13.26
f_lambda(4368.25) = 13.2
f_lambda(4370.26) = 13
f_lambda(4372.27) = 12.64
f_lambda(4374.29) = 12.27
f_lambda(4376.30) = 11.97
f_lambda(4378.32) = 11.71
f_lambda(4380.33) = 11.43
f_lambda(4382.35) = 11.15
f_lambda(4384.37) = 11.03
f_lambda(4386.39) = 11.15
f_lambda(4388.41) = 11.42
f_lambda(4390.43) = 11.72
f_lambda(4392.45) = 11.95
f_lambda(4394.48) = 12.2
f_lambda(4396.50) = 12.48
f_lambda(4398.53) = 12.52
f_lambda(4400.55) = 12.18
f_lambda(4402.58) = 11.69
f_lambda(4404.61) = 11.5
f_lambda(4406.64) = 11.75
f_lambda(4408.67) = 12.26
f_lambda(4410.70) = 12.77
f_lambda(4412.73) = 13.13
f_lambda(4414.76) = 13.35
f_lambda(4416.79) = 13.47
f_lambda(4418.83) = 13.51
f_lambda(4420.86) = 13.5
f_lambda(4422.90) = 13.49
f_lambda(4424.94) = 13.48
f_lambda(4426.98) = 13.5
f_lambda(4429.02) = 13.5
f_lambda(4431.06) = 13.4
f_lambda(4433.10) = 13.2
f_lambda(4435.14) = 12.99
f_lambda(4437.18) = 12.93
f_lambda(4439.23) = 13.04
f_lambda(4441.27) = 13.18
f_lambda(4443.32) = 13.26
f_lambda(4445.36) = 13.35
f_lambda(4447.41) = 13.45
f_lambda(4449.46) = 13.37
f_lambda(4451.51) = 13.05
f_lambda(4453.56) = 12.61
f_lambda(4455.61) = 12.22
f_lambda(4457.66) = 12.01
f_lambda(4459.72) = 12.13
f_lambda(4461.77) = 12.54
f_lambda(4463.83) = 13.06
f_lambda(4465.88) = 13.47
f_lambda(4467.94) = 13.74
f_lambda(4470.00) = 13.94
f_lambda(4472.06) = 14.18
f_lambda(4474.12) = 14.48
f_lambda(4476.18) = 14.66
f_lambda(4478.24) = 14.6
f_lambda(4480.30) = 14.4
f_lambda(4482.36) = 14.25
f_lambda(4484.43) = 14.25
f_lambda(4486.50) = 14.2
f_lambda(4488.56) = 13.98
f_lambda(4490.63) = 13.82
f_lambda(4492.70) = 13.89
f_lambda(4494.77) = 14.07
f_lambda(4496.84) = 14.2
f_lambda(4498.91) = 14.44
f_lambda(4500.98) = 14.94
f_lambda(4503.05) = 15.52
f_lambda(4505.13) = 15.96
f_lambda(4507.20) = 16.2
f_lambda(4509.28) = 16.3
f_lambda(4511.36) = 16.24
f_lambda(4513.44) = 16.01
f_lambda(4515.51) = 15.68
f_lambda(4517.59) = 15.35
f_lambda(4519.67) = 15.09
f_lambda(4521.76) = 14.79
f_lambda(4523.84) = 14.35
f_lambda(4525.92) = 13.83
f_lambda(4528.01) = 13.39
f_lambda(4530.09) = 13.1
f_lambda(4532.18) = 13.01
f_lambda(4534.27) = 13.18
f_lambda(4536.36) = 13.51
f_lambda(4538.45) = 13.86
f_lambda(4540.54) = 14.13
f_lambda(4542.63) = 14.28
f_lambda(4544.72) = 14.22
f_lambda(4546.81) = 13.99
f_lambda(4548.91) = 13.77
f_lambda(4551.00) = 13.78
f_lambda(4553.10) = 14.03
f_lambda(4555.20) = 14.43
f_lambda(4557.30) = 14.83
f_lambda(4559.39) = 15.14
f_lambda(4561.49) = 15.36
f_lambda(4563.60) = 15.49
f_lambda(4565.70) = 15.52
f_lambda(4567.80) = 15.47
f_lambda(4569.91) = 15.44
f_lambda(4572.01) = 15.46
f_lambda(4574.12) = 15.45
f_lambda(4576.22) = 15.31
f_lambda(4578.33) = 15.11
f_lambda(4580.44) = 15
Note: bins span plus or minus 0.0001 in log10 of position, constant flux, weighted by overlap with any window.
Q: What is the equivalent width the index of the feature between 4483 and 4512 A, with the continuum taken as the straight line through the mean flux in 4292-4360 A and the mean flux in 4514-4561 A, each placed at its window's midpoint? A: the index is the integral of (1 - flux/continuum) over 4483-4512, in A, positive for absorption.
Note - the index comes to -2.7 A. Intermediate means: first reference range 10.8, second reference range 14.2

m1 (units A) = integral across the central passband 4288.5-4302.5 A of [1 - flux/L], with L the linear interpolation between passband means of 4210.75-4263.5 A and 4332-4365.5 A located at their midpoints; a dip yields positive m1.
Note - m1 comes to 2.9 A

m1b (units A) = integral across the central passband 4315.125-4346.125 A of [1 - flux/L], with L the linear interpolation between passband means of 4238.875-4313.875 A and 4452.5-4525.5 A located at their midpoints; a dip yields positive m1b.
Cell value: -1.5 A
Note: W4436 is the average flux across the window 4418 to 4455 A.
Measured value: 13.3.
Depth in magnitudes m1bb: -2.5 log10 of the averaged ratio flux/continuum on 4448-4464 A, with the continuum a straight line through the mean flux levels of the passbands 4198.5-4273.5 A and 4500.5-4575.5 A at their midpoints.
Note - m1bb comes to 0.08 mag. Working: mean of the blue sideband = 10.4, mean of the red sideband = 14.8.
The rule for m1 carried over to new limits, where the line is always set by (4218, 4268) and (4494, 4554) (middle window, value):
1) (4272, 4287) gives 1.1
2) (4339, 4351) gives 0.4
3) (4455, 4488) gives 0.3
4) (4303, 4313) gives 2.4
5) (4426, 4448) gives 0.0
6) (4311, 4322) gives 0.4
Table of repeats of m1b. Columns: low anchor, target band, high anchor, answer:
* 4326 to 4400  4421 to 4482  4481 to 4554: 0.3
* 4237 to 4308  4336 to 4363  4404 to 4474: -1.2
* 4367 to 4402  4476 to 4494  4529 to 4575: -1.0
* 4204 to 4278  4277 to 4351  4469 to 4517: 8.1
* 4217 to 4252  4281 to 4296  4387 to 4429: 1.7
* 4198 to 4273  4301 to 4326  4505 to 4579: 3.3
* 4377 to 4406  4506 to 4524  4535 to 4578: -2.2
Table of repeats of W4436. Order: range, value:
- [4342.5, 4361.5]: 12.1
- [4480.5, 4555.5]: 14.4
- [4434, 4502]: 13.6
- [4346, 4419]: 12.3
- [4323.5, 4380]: 12.1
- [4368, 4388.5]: 11.9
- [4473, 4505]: 14.4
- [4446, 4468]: 12.8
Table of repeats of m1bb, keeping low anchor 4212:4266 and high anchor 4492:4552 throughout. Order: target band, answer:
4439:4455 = 0.024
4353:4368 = -0.051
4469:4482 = -0.040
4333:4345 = 0.027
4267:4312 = 0.181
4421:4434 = -0.021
